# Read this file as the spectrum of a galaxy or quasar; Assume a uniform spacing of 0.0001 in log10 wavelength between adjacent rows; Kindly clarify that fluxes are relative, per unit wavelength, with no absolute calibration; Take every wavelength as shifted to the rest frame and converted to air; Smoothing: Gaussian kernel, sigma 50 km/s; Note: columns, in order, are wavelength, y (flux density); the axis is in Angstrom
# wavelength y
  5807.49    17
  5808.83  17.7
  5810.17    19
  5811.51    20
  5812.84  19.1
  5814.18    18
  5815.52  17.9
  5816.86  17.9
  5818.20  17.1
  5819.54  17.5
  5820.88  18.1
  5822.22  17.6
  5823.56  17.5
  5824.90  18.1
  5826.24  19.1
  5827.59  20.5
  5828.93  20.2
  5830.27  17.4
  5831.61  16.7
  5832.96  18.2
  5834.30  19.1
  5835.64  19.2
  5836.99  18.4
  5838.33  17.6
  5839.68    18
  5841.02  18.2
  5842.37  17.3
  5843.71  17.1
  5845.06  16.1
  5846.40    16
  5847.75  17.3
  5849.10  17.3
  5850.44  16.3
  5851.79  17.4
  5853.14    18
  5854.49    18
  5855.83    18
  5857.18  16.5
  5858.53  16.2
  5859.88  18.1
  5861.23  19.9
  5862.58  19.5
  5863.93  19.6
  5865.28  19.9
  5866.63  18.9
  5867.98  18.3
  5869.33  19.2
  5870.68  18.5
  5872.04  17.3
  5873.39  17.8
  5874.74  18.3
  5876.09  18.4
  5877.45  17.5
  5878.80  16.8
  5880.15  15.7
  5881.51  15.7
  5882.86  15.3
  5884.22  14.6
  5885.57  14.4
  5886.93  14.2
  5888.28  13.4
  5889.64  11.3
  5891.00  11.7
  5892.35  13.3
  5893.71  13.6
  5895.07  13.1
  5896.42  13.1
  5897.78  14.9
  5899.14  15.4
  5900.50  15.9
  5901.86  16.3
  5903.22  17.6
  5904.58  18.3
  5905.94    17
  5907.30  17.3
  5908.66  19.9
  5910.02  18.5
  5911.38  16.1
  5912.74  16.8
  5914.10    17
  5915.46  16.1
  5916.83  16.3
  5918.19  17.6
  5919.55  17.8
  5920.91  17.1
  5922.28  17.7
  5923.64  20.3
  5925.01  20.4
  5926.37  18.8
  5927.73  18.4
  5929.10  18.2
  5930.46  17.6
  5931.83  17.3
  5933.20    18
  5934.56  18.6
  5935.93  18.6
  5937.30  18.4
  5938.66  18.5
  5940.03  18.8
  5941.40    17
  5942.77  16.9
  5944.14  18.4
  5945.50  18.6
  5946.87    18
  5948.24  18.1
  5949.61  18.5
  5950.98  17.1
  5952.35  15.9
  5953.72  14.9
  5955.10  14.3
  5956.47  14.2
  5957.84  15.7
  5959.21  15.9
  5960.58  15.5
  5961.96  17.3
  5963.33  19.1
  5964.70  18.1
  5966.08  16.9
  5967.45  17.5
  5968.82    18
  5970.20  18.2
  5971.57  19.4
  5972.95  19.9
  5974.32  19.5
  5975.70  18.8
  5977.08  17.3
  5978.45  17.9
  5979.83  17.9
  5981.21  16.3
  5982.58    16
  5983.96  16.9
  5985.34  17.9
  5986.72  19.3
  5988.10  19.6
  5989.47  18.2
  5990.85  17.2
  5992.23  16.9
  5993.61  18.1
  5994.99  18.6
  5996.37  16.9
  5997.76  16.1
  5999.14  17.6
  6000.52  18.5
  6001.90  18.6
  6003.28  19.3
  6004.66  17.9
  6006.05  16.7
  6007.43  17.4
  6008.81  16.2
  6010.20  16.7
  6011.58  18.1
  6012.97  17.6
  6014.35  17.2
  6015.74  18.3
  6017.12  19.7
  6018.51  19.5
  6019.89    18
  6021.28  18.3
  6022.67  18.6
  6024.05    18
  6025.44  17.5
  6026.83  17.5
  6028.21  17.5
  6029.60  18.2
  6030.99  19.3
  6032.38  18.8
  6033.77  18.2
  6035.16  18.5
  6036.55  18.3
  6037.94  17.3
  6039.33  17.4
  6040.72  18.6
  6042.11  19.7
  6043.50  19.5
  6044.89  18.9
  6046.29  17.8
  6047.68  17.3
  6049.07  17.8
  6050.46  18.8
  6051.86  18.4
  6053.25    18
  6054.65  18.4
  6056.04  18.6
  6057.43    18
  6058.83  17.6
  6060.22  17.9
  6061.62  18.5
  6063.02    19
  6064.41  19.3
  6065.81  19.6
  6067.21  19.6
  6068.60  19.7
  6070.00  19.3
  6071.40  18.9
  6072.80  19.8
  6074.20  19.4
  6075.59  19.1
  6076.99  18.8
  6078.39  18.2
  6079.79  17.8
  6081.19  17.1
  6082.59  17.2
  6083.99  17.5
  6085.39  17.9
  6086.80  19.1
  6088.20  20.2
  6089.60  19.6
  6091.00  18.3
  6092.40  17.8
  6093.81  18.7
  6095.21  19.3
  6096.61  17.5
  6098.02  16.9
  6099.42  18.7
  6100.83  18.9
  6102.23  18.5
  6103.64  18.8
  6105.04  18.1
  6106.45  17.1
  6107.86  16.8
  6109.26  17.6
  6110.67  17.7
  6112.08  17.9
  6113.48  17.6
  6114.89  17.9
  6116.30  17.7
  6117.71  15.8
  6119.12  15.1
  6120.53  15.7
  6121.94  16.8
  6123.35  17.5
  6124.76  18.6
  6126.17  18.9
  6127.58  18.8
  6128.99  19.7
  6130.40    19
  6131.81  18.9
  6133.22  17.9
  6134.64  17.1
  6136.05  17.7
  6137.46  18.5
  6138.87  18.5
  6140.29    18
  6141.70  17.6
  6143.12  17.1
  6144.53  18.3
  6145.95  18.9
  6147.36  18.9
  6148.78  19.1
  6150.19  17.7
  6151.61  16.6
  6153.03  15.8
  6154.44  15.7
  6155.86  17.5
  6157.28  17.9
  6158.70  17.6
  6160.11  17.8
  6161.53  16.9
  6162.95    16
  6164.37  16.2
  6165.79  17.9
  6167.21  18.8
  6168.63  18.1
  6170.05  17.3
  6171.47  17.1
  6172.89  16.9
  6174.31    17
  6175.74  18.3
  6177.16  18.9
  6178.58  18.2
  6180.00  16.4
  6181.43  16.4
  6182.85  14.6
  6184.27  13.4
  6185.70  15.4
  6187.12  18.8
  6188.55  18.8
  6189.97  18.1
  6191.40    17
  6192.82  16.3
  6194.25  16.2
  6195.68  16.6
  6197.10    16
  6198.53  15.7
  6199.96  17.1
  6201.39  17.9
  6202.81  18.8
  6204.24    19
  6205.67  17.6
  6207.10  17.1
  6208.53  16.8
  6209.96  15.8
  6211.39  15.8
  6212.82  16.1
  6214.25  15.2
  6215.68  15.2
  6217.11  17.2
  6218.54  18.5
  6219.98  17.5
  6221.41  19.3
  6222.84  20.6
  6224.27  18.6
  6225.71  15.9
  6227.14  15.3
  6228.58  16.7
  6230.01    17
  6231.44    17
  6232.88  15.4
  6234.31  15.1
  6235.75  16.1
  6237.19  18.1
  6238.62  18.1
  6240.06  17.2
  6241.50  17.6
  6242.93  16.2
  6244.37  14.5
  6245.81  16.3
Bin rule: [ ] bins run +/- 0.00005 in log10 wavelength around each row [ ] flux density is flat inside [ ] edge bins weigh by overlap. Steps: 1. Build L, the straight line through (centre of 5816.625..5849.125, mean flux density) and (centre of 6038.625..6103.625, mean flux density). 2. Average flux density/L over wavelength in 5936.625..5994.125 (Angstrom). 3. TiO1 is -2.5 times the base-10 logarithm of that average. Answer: 0.04 mag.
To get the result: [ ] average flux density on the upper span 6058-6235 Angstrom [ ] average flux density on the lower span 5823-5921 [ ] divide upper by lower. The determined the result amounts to 1.0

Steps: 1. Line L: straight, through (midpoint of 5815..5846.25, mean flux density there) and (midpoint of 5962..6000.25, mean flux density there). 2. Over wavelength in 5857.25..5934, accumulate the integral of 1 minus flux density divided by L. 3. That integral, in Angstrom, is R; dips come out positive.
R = 4.6 Angstrom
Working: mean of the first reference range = 18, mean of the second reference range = 17.9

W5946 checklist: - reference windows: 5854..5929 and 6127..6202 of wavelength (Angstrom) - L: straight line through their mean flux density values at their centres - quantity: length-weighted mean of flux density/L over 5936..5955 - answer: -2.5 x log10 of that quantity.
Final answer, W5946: -0.04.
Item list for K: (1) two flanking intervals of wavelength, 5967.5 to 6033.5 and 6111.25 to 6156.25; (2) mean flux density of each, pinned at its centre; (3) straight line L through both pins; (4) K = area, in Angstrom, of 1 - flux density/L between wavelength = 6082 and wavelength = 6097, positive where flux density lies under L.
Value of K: -0.6 Angstrom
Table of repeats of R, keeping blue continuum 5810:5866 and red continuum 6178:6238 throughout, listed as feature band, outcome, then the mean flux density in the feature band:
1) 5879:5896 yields 3.78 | 13.9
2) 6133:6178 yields -1.51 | 17.6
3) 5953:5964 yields 1.13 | 15.9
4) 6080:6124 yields -1.46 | 17.8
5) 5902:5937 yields -0.15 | 17.9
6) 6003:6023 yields -0.49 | 17.9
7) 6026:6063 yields -1.86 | 18.3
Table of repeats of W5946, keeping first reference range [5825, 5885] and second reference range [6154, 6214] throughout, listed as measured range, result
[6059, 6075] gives -0.11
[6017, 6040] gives -0.05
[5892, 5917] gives 0.10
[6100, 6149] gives -0.05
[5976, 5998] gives -0.01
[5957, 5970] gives 0.03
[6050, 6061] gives -0.05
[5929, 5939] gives -0.03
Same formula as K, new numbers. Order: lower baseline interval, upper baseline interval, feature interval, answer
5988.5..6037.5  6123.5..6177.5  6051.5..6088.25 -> -1.4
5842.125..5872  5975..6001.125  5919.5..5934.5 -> -0.5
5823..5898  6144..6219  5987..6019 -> -1.5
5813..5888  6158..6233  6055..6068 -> -1.0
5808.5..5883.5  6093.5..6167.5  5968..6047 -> -1.1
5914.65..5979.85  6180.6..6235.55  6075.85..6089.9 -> -0.9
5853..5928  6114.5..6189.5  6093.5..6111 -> -0.7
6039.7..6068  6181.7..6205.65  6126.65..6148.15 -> -1.0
